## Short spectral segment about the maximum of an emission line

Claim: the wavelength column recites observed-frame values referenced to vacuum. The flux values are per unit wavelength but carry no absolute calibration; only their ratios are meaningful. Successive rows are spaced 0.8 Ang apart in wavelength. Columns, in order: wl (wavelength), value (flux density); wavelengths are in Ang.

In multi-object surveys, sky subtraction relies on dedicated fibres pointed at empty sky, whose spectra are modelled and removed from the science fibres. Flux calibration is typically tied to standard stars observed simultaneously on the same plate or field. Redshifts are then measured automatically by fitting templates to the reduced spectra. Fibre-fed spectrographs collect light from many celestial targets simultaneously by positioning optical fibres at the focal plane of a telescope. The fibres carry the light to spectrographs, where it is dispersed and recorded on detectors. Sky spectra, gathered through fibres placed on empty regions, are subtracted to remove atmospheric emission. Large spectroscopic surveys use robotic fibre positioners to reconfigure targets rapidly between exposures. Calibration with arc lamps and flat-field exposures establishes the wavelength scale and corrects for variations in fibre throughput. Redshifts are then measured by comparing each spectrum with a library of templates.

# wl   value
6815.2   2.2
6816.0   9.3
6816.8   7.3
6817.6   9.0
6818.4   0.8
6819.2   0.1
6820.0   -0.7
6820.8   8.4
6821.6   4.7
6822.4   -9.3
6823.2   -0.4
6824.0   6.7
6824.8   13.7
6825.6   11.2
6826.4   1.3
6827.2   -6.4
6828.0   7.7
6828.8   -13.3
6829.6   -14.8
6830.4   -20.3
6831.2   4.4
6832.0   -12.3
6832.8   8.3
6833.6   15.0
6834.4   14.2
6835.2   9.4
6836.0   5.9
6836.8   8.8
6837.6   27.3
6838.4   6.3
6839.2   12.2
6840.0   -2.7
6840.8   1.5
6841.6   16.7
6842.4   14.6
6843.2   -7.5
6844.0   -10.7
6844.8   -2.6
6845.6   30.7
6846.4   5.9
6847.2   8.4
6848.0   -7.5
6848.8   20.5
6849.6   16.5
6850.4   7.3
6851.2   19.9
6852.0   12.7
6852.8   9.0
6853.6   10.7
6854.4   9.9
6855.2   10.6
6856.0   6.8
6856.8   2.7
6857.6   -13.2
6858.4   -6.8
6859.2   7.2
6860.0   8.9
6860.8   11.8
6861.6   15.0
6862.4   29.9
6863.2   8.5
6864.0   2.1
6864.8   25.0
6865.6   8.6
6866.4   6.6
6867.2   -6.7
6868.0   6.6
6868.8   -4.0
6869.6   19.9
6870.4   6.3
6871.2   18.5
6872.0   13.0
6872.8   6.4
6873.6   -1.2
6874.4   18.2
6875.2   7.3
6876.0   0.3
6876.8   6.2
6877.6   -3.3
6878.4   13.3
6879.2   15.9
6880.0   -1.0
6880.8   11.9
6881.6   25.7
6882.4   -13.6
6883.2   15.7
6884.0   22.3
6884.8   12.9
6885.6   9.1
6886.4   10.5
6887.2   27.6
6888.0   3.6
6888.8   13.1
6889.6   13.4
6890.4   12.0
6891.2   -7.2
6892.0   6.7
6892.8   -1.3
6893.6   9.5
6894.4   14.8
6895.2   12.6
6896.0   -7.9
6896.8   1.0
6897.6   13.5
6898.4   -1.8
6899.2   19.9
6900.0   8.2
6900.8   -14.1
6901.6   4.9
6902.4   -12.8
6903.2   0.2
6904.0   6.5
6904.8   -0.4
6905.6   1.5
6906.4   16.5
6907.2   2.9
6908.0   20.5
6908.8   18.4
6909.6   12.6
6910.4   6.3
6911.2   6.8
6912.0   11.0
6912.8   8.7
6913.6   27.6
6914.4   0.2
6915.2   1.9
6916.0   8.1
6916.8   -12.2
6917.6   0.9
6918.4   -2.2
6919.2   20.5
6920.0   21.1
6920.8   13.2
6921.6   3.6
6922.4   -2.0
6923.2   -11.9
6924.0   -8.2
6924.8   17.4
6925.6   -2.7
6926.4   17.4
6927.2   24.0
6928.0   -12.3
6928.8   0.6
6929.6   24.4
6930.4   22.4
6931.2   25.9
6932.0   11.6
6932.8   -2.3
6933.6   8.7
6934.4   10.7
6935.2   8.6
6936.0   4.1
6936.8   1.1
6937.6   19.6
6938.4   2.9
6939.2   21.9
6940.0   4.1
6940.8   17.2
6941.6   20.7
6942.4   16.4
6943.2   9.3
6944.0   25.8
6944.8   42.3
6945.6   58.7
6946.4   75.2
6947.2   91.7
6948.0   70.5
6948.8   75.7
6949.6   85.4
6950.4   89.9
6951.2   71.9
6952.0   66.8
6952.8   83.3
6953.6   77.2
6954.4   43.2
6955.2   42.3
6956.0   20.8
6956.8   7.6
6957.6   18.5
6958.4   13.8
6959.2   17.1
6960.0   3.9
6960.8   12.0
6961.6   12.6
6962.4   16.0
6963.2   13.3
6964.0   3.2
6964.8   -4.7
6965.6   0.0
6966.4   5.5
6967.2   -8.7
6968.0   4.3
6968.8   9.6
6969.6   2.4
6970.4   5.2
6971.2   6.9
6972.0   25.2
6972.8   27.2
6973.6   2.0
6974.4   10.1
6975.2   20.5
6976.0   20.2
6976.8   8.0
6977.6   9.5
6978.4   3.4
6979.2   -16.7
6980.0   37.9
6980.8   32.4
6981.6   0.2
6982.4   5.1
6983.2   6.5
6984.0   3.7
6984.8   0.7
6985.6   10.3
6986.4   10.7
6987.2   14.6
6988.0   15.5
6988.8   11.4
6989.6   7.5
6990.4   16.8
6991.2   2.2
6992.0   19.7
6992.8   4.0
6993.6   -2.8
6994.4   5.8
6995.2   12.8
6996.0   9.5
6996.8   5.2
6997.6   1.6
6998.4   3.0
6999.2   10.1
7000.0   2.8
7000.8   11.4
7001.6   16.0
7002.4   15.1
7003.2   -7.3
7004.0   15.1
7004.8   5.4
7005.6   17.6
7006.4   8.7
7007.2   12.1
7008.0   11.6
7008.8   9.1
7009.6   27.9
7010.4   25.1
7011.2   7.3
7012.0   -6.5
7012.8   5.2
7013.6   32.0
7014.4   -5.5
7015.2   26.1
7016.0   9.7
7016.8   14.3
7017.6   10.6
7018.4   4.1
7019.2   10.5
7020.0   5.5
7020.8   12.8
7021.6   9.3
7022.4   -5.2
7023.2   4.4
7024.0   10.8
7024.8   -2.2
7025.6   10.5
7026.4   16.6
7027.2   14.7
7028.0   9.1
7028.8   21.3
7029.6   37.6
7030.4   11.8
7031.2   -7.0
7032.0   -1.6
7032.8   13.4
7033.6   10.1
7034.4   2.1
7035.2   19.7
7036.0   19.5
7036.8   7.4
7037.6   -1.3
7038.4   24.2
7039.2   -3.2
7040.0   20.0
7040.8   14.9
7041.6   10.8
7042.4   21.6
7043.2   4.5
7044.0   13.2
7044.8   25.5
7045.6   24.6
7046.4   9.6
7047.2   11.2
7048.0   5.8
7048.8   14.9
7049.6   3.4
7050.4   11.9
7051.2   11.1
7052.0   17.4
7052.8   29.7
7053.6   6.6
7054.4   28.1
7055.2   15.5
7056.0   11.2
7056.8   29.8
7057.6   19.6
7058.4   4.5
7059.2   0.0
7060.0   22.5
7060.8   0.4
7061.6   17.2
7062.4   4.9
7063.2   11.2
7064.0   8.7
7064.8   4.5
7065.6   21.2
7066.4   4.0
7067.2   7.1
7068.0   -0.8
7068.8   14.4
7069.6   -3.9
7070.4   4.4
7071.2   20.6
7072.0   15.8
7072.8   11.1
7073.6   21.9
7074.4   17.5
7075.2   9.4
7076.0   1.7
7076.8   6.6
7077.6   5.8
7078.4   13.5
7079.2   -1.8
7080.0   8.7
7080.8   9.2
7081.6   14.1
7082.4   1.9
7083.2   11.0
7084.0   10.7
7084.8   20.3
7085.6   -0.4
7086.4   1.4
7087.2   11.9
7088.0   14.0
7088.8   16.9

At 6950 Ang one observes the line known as [O II]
